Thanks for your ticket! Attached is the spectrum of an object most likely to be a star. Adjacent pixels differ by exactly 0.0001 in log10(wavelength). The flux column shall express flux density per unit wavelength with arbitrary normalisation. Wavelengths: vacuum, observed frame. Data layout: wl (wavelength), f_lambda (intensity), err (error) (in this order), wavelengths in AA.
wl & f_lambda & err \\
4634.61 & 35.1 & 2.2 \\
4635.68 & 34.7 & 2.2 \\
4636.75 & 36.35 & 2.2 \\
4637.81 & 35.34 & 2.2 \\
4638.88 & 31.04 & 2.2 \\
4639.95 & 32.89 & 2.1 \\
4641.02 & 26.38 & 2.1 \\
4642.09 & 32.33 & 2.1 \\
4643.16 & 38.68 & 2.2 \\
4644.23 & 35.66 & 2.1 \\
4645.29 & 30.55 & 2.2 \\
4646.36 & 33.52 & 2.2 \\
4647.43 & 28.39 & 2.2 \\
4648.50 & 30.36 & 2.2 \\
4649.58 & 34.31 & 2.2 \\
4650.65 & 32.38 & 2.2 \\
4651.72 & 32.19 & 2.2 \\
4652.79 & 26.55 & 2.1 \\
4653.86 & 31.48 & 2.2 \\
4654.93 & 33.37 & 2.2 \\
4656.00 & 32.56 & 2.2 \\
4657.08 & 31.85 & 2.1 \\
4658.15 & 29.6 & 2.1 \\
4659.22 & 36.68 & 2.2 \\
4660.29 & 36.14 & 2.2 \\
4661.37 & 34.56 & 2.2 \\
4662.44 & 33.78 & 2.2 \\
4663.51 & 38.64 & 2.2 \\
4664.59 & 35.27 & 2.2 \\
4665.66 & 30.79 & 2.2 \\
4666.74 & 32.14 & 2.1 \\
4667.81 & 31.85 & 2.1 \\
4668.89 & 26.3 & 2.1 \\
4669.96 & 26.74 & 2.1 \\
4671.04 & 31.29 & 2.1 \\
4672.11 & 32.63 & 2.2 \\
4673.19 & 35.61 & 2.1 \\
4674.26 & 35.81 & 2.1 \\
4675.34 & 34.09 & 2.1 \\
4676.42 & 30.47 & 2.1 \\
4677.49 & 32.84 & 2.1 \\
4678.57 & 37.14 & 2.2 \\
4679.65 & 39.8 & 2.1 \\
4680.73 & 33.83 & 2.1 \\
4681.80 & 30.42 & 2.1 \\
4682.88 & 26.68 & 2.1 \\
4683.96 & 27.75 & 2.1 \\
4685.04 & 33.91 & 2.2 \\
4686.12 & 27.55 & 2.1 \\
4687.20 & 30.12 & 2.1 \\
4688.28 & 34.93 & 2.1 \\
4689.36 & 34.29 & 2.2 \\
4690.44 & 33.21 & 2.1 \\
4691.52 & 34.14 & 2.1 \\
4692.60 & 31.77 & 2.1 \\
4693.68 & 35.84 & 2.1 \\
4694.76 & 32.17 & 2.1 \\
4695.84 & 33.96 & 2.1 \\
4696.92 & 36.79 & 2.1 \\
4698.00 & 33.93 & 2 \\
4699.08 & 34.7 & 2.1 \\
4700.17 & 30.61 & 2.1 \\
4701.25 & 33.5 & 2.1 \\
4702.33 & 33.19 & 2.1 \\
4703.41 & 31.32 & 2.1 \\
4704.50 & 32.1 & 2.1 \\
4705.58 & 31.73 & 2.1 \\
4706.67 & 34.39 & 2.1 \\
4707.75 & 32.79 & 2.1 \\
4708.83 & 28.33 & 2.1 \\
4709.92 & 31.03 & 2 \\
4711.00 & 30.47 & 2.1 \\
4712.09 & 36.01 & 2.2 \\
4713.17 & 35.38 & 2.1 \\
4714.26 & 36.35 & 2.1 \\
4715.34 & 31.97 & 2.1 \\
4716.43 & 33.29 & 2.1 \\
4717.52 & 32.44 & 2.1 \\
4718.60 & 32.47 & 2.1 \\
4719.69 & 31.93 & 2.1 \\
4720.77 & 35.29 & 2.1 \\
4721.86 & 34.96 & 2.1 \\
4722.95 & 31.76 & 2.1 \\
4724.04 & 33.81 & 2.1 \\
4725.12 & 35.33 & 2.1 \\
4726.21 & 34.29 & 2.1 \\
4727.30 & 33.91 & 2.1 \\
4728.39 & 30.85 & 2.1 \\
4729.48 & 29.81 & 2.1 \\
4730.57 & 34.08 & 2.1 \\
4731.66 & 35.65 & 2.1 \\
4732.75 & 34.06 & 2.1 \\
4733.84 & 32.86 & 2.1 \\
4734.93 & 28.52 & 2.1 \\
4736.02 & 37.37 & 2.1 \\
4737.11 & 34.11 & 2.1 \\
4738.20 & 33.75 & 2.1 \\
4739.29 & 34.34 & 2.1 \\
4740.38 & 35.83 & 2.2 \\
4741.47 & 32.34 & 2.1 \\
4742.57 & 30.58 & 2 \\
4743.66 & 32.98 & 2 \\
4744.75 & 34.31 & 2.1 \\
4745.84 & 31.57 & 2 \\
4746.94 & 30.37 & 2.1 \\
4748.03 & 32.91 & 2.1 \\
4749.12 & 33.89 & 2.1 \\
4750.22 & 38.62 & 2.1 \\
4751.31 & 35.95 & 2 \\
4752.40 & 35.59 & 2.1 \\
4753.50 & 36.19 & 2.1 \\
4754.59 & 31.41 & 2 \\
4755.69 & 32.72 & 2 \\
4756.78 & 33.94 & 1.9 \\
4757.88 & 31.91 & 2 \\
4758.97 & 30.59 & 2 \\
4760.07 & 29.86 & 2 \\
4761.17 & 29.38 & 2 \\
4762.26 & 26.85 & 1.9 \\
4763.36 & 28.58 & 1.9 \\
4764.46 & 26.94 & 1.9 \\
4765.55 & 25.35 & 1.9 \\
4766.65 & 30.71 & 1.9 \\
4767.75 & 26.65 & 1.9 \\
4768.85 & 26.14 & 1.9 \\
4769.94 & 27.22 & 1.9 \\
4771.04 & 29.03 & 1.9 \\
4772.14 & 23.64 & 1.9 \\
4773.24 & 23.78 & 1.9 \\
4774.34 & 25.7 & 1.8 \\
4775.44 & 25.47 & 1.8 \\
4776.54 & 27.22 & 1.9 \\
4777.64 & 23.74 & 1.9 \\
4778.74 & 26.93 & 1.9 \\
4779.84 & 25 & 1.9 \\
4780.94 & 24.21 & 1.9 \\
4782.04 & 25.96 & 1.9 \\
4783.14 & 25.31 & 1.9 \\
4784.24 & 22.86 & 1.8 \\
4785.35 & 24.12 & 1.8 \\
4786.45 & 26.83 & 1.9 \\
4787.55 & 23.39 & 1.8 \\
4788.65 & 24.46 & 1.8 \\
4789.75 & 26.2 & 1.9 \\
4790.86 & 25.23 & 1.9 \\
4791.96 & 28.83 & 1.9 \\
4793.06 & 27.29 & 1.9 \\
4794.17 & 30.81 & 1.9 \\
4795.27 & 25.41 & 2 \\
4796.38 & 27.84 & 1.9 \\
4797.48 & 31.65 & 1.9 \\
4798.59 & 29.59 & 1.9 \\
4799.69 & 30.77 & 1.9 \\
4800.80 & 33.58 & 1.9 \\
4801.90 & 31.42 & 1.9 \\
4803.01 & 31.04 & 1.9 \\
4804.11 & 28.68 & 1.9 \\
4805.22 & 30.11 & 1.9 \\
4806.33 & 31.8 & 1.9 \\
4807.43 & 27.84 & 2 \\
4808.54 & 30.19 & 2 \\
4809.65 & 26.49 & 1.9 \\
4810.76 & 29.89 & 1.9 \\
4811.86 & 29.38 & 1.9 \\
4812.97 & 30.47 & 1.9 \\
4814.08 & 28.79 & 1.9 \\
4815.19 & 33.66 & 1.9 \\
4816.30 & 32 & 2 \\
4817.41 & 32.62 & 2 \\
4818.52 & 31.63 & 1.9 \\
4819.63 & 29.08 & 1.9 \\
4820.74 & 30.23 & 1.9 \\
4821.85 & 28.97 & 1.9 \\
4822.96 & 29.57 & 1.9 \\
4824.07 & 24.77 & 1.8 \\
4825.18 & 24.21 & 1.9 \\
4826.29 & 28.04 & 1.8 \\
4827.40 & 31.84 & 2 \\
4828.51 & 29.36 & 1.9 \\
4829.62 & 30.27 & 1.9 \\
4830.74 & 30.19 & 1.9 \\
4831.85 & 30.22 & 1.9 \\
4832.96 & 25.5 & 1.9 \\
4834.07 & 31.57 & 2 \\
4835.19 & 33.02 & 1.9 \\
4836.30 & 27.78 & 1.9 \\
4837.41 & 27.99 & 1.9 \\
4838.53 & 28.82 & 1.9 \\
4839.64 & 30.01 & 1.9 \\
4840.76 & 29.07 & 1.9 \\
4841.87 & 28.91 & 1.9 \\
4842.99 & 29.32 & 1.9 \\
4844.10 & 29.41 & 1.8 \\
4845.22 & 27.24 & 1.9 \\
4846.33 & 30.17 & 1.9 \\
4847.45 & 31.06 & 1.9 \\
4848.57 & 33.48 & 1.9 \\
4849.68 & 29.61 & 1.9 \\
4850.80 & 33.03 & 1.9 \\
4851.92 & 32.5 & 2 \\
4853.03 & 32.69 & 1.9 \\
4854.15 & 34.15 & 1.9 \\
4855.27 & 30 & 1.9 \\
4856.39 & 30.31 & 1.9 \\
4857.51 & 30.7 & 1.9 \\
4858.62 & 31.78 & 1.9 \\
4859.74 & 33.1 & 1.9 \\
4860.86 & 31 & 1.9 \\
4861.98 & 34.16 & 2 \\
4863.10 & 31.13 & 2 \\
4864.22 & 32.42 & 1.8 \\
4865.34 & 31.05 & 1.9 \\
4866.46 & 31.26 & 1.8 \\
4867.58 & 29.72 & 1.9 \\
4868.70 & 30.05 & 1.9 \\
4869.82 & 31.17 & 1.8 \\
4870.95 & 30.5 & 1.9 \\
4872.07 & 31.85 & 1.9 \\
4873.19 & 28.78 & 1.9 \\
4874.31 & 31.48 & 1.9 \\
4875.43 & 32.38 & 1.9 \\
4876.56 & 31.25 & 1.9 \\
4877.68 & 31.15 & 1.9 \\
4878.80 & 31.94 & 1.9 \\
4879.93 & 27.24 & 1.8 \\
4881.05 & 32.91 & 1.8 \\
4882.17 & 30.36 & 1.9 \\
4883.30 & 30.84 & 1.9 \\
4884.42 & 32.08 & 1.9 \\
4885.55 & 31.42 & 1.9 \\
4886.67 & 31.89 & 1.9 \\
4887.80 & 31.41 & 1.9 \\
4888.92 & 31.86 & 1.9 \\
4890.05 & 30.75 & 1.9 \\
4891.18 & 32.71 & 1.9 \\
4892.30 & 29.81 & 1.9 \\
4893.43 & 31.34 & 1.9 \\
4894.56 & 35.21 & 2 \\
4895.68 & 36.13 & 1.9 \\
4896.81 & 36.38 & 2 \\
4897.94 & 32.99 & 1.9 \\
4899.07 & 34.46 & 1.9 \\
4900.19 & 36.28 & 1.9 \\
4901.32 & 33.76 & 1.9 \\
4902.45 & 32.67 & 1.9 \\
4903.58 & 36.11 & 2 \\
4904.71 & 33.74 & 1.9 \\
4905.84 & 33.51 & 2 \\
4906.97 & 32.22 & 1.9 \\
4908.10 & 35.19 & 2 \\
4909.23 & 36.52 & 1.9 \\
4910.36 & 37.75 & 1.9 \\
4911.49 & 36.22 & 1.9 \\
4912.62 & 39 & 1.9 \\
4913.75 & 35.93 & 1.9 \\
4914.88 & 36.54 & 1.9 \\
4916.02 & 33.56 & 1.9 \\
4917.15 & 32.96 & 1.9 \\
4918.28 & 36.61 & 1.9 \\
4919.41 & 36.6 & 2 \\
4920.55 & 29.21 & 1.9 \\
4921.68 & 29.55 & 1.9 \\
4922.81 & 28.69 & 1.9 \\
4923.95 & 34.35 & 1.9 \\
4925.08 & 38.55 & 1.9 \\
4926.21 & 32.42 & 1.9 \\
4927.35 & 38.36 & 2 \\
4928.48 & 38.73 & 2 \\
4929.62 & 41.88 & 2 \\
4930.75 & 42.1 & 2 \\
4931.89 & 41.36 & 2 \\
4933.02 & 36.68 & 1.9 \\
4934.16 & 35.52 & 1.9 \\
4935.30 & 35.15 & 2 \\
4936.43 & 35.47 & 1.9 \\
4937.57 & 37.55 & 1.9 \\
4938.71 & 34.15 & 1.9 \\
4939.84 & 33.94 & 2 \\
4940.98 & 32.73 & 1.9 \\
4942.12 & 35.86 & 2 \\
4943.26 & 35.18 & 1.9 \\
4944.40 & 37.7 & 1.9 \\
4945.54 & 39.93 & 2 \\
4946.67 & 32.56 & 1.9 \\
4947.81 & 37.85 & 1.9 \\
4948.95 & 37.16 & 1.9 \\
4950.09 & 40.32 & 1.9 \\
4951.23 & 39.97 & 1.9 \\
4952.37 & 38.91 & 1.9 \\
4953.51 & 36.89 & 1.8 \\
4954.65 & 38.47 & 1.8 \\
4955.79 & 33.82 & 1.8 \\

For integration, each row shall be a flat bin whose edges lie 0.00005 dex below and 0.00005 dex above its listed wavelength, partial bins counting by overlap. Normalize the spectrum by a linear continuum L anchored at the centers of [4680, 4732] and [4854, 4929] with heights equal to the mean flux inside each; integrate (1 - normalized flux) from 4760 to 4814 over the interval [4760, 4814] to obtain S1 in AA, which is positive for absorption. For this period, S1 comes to 8.8 AA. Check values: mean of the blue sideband 32.8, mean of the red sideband 32.9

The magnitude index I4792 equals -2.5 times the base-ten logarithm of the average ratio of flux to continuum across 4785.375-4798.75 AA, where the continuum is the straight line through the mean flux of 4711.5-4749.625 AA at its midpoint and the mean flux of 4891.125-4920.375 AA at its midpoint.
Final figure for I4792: 0.24 mag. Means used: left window 33.4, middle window 27.1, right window 34.7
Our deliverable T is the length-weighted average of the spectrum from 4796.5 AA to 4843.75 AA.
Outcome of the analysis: 29.8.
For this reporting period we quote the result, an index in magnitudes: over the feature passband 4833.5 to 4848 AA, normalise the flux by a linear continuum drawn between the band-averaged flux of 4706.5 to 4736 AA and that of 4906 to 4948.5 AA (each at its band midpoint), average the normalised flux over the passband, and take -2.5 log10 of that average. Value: 0.17 mag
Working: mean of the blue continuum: 33.1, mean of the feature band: 29.6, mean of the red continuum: 35.8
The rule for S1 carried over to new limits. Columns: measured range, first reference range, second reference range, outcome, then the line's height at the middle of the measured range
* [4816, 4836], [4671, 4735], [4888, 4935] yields 2.70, 34.2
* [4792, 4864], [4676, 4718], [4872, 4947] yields 7.67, 33.7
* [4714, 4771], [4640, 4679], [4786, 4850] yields -2.66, 30.8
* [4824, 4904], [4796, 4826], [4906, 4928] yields 2.89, 32.3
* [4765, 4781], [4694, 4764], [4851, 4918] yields 3.31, 32.9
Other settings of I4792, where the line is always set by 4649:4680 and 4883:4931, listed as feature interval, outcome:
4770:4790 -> 0.31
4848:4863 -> 0.07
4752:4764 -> 0.07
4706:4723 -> 0.01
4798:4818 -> 0.11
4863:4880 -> 0.11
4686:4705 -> 0.00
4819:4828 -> 0.19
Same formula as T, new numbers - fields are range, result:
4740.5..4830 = 29.2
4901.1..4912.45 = 34.9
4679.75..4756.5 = 33.1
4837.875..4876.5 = 30.9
